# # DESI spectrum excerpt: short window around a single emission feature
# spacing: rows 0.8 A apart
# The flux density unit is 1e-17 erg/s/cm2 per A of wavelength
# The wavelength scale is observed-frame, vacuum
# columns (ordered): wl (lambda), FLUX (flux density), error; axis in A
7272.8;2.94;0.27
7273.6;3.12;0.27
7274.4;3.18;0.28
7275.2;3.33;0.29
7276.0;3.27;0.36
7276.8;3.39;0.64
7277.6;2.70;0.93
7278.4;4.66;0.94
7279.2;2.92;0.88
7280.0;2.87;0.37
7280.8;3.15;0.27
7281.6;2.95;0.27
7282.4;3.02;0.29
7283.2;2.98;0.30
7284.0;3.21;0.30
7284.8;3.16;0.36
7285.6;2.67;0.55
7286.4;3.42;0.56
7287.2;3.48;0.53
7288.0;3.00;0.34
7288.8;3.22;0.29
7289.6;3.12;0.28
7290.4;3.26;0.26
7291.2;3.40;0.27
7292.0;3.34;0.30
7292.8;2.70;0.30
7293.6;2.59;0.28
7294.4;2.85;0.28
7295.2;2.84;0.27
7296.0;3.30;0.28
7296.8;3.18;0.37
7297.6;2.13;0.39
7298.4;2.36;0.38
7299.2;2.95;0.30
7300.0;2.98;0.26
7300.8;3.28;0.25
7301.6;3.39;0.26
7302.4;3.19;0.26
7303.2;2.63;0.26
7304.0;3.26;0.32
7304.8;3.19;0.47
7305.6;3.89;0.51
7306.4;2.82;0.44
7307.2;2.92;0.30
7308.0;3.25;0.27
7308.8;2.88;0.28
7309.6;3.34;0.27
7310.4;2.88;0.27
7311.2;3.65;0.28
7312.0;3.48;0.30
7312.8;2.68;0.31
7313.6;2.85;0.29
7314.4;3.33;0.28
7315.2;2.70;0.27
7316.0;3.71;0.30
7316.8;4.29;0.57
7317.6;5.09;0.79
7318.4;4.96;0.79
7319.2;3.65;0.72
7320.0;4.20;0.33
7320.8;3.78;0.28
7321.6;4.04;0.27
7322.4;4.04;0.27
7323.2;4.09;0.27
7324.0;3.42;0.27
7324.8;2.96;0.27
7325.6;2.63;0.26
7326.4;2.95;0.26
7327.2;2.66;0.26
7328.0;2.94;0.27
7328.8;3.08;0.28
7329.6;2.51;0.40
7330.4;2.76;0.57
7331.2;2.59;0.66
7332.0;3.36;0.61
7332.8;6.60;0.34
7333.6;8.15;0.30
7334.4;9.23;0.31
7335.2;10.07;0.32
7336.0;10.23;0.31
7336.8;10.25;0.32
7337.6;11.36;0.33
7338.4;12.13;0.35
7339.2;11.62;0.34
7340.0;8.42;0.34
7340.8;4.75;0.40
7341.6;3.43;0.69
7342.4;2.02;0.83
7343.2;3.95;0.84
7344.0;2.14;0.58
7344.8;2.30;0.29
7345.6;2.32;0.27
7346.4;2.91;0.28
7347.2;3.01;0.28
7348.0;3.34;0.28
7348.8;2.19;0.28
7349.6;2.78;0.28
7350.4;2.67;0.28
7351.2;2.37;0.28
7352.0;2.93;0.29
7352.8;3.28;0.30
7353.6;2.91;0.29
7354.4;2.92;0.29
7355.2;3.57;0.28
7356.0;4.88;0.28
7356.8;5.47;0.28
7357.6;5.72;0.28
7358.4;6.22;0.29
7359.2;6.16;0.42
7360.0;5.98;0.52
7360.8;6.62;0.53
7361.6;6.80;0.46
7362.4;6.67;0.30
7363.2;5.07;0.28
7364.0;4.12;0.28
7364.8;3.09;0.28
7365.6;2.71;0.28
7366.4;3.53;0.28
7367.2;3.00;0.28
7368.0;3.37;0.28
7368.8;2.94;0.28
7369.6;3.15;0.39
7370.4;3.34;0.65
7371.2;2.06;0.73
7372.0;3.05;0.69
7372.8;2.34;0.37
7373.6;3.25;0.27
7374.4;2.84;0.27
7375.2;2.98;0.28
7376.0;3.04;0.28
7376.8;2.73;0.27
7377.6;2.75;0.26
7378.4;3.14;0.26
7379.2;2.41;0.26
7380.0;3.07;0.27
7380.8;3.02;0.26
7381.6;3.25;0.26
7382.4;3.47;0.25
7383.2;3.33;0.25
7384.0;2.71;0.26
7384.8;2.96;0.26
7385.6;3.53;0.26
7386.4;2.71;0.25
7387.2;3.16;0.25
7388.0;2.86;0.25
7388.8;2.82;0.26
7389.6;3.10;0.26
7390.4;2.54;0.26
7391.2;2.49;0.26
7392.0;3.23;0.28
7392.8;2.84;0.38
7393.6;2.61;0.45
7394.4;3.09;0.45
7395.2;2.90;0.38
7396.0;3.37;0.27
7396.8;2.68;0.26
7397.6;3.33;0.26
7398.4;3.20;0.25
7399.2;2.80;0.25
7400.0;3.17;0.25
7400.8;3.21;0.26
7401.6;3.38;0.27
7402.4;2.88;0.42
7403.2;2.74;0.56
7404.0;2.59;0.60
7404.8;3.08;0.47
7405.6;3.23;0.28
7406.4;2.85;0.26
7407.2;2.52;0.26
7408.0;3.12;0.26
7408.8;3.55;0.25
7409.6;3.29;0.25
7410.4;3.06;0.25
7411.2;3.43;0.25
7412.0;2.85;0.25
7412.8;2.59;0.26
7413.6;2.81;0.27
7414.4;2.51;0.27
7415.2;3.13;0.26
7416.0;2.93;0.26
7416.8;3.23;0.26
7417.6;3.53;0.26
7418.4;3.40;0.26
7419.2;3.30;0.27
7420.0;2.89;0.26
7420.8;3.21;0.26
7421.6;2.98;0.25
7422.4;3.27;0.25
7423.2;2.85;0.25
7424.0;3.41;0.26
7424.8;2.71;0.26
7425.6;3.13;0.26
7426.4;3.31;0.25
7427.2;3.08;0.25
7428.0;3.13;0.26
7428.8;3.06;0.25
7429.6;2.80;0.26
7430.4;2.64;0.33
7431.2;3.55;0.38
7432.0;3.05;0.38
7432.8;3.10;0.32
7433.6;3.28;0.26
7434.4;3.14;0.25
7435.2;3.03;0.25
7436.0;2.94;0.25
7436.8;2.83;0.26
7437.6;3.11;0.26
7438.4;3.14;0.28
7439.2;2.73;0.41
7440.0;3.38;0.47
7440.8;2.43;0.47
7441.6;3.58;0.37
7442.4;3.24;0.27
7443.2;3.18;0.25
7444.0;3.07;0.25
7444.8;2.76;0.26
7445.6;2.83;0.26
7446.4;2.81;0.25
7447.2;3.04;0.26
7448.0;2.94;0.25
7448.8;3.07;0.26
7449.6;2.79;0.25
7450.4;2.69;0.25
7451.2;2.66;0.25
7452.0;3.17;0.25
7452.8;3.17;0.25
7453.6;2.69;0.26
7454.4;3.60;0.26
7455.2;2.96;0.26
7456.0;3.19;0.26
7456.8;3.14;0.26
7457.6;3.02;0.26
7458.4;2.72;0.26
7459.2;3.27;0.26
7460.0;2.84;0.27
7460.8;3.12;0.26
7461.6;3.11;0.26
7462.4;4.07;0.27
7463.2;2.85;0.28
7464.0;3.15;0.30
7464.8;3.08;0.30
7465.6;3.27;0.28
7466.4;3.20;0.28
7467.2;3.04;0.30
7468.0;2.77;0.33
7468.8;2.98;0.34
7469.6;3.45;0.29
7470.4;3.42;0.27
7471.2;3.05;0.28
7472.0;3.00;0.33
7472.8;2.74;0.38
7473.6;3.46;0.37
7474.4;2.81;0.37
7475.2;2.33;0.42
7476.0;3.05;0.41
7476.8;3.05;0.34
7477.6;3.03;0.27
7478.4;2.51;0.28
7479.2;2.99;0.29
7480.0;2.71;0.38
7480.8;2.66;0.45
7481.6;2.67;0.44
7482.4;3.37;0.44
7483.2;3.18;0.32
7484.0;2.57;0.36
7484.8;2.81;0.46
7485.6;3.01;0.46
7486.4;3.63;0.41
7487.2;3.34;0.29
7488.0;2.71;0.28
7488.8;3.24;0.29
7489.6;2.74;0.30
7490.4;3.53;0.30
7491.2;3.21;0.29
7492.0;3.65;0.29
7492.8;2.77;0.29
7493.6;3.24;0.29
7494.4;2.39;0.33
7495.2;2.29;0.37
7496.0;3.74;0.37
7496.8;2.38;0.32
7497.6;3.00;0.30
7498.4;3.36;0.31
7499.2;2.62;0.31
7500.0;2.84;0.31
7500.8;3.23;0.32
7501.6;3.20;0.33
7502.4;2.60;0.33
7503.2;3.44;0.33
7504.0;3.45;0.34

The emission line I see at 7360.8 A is [N II]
